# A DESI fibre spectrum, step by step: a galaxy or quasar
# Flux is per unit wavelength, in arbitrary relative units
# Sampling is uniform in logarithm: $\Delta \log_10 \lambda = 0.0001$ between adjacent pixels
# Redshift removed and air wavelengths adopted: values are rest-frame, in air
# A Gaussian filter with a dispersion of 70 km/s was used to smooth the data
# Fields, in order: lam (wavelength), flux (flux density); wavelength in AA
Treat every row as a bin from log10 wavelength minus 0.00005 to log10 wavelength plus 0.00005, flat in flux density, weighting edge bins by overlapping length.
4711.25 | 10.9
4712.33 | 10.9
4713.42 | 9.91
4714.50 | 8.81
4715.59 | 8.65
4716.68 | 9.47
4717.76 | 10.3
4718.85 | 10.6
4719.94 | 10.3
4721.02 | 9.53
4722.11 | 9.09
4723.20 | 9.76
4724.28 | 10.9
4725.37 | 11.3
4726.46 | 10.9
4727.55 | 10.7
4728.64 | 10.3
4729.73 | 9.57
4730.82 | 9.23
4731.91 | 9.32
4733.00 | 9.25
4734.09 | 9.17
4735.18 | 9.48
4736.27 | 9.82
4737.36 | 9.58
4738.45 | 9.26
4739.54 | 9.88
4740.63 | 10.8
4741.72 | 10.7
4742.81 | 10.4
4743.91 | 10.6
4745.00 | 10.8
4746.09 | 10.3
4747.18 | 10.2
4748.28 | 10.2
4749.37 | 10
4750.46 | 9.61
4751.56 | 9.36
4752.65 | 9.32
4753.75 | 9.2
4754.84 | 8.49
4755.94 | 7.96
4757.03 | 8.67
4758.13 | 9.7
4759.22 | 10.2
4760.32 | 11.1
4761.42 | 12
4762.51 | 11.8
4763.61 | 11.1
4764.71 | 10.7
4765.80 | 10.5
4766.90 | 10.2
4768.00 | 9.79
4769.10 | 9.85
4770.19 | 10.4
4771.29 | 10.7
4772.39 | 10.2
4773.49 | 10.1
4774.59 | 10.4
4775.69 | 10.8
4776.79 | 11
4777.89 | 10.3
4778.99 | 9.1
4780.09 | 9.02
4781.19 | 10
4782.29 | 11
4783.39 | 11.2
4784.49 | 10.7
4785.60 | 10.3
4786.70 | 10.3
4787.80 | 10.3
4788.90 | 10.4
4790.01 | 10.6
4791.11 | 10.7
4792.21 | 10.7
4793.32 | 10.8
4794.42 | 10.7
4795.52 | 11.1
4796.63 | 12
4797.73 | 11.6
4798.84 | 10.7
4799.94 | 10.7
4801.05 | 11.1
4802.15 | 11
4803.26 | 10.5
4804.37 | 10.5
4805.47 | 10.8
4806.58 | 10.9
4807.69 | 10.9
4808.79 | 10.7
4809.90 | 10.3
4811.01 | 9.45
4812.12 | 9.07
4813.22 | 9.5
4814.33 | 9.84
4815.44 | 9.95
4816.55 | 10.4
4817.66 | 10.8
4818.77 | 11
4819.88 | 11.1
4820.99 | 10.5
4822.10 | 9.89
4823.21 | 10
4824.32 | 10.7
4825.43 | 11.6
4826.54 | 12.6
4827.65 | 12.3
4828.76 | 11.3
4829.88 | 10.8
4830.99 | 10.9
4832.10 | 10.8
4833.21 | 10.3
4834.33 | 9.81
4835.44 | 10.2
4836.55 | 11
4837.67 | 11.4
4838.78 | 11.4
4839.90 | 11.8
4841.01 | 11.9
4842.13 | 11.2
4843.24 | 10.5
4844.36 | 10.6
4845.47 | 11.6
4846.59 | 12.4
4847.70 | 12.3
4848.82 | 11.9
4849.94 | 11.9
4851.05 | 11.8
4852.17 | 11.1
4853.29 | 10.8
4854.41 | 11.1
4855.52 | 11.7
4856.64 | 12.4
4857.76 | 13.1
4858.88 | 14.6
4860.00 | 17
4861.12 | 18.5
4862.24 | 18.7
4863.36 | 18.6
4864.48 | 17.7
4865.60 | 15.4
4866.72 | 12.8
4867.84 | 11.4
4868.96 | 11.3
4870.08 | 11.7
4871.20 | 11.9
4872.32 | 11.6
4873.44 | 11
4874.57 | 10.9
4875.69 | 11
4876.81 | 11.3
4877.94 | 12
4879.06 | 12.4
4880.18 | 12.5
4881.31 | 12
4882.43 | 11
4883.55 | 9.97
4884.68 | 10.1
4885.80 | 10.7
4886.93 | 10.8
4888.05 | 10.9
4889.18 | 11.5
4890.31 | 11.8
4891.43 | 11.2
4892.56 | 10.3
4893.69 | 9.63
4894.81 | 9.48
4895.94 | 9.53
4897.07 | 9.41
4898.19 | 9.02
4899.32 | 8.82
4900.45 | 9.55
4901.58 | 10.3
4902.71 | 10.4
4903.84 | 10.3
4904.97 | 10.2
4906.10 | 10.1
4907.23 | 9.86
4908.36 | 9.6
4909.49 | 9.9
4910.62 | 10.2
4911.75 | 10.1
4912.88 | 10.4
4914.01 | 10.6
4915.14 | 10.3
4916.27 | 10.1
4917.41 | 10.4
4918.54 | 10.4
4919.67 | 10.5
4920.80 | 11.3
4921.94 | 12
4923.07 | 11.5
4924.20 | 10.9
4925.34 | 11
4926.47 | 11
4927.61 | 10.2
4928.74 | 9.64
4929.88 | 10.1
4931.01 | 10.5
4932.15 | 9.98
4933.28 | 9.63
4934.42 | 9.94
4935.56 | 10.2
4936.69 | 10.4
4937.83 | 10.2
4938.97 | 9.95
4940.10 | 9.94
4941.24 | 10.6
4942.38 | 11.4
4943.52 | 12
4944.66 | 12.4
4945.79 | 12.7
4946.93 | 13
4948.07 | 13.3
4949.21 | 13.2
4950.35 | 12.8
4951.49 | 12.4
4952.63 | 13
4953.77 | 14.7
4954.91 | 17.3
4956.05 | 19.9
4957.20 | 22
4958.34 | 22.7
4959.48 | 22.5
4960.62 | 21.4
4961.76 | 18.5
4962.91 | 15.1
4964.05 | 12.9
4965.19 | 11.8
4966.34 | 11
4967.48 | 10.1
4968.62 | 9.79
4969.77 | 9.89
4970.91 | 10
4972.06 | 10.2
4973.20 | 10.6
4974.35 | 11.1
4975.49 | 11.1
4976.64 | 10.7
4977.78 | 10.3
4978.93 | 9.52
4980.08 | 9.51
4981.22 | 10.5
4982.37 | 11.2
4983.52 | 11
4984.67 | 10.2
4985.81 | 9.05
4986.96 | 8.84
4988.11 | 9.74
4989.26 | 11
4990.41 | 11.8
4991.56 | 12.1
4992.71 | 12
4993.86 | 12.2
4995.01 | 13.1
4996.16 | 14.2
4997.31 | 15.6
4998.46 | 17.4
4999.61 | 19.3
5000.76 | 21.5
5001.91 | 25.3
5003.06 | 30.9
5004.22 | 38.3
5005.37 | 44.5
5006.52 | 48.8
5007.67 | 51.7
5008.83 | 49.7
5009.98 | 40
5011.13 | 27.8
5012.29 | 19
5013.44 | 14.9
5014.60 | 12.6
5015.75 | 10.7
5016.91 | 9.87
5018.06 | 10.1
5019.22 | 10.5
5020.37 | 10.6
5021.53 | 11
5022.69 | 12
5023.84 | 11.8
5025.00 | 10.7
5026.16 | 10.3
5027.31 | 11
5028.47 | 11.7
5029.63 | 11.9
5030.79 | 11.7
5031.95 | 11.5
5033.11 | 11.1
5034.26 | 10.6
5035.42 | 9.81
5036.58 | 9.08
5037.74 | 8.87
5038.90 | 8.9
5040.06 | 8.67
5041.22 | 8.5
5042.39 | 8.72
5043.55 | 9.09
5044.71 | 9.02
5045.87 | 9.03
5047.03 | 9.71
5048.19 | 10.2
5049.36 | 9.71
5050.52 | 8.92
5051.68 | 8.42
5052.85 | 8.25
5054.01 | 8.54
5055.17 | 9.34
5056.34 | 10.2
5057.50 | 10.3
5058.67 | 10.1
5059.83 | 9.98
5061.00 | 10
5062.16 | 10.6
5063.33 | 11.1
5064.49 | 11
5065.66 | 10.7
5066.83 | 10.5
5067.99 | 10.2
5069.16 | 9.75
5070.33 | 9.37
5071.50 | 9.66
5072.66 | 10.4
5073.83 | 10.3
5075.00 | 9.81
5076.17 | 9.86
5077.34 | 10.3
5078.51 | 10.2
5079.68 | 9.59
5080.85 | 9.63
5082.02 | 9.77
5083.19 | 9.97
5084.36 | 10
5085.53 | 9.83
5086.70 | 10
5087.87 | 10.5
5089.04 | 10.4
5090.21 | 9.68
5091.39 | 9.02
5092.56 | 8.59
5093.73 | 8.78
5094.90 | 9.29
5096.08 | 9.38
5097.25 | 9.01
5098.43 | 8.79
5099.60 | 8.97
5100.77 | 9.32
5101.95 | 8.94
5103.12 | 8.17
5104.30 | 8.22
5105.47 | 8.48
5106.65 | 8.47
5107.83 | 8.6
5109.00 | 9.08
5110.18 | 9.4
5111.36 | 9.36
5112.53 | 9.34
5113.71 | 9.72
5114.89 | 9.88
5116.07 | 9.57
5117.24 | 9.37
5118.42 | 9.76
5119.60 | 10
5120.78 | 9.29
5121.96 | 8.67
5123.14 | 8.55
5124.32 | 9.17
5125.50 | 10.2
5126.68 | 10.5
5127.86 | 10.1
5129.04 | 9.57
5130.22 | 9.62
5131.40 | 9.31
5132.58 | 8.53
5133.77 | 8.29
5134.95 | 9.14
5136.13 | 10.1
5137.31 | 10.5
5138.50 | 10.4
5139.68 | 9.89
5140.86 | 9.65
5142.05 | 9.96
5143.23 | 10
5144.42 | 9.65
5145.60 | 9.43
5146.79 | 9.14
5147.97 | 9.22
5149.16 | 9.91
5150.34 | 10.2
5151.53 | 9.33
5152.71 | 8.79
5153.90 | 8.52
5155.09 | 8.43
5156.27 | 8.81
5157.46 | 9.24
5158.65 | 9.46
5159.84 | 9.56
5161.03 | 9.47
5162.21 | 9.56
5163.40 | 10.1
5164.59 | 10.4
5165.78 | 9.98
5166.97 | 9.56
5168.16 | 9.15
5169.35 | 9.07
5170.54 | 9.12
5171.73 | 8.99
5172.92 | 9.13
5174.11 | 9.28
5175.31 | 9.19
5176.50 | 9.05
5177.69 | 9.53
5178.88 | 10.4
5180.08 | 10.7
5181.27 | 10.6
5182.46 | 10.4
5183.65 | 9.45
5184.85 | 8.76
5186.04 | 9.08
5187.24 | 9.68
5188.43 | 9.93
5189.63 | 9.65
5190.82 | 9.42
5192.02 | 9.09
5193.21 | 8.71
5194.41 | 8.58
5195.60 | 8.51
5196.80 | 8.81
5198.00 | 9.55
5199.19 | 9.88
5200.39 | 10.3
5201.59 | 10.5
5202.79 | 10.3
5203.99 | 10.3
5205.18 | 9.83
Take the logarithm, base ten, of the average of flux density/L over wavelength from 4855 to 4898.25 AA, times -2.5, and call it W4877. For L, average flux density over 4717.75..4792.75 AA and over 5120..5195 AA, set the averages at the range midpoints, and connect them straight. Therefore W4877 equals -0.23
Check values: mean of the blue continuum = 10.1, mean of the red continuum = 9.48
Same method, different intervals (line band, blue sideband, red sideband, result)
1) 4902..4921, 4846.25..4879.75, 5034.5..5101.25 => 0.19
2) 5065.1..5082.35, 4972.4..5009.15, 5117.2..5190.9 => 0.35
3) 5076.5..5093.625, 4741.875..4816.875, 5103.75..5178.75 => -0.03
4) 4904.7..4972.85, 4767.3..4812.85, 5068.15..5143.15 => -0.21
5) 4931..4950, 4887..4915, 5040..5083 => -0.12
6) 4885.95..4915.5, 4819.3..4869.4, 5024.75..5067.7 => 0.14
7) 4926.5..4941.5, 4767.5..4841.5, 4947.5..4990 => 0.22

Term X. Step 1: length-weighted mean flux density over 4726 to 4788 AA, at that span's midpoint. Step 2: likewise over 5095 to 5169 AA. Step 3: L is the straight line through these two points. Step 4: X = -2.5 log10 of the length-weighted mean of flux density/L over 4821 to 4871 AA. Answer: -0.23 mag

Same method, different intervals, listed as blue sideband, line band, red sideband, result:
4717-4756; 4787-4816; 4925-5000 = 0.01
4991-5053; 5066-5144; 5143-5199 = 0.28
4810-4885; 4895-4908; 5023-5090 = 0.16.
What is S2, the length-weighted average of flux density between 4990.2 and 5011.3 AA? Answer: 26.9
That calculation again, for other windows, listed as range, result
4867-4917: 10.6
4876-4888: 11.3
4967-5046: 15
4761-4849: 10.7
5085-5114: 9.17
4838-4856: 11.5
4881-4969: 11.7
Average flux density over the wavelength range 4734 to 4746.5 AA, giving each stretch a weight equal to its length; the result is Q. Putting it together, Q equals 10.1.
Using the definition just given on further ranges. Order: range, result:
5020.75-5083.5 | 10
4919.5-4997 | 12.2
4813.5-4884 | 11.9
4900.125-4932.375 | 10.4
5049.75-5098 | 9.78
